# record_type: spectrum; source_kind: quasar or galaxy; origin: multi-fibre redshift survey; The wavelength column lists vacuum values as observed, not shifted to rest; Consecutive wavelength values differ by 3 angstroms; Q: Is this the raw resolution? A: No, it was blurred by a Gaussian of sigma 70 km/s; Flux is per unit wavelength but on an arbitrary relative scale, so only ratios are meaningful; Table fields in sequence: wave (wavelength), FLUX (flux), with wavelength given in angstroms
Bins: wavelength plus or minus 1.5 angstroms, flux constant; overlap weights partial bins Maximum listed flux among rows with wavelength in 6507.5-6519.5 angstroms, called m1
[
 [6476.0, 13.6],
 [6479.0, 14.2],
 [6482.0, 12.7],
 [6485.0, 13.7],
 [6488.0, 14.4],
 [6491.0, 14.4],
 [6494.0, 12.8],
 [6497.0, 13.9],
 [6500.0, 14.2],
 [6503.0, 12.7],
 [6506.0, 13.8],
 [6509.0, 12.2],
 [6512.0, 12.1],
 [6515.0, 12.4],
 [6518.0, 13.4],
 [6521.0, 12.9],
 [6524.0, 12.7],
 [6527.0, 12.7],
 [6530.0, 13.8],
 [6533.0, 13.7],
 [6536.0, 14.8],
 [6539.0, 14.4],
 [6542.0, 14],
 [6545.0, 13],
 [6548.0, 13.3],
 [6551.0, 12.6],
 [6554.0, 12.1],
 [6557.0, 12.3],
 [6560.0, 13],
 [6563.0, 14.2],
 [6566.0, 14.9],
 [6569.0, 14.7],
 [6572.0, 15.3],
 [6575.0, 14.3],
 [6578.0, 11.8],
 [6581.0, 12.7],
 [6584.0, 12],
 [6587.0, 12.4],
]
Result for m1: 13.4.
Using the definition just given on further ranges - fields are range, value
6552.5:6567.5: 14.9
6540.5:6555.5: 14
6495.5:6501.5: 14.2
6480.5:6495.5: 14.4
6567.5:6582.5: 15.3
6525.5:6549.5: 14.8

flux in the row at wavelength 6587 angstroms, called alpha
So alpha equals 12.4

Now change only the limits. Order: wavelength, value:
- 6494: 12.8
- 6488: 14.4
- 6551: 12.6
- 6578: 11.8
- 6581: 12.7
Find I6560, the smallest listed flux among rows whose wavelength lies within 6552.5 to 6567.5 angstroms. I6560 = 12.1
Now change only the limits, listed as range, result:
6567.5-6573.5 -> 14.7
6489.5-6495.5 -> 12.8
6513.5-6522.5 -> 12.4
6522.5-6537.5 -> 12.7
